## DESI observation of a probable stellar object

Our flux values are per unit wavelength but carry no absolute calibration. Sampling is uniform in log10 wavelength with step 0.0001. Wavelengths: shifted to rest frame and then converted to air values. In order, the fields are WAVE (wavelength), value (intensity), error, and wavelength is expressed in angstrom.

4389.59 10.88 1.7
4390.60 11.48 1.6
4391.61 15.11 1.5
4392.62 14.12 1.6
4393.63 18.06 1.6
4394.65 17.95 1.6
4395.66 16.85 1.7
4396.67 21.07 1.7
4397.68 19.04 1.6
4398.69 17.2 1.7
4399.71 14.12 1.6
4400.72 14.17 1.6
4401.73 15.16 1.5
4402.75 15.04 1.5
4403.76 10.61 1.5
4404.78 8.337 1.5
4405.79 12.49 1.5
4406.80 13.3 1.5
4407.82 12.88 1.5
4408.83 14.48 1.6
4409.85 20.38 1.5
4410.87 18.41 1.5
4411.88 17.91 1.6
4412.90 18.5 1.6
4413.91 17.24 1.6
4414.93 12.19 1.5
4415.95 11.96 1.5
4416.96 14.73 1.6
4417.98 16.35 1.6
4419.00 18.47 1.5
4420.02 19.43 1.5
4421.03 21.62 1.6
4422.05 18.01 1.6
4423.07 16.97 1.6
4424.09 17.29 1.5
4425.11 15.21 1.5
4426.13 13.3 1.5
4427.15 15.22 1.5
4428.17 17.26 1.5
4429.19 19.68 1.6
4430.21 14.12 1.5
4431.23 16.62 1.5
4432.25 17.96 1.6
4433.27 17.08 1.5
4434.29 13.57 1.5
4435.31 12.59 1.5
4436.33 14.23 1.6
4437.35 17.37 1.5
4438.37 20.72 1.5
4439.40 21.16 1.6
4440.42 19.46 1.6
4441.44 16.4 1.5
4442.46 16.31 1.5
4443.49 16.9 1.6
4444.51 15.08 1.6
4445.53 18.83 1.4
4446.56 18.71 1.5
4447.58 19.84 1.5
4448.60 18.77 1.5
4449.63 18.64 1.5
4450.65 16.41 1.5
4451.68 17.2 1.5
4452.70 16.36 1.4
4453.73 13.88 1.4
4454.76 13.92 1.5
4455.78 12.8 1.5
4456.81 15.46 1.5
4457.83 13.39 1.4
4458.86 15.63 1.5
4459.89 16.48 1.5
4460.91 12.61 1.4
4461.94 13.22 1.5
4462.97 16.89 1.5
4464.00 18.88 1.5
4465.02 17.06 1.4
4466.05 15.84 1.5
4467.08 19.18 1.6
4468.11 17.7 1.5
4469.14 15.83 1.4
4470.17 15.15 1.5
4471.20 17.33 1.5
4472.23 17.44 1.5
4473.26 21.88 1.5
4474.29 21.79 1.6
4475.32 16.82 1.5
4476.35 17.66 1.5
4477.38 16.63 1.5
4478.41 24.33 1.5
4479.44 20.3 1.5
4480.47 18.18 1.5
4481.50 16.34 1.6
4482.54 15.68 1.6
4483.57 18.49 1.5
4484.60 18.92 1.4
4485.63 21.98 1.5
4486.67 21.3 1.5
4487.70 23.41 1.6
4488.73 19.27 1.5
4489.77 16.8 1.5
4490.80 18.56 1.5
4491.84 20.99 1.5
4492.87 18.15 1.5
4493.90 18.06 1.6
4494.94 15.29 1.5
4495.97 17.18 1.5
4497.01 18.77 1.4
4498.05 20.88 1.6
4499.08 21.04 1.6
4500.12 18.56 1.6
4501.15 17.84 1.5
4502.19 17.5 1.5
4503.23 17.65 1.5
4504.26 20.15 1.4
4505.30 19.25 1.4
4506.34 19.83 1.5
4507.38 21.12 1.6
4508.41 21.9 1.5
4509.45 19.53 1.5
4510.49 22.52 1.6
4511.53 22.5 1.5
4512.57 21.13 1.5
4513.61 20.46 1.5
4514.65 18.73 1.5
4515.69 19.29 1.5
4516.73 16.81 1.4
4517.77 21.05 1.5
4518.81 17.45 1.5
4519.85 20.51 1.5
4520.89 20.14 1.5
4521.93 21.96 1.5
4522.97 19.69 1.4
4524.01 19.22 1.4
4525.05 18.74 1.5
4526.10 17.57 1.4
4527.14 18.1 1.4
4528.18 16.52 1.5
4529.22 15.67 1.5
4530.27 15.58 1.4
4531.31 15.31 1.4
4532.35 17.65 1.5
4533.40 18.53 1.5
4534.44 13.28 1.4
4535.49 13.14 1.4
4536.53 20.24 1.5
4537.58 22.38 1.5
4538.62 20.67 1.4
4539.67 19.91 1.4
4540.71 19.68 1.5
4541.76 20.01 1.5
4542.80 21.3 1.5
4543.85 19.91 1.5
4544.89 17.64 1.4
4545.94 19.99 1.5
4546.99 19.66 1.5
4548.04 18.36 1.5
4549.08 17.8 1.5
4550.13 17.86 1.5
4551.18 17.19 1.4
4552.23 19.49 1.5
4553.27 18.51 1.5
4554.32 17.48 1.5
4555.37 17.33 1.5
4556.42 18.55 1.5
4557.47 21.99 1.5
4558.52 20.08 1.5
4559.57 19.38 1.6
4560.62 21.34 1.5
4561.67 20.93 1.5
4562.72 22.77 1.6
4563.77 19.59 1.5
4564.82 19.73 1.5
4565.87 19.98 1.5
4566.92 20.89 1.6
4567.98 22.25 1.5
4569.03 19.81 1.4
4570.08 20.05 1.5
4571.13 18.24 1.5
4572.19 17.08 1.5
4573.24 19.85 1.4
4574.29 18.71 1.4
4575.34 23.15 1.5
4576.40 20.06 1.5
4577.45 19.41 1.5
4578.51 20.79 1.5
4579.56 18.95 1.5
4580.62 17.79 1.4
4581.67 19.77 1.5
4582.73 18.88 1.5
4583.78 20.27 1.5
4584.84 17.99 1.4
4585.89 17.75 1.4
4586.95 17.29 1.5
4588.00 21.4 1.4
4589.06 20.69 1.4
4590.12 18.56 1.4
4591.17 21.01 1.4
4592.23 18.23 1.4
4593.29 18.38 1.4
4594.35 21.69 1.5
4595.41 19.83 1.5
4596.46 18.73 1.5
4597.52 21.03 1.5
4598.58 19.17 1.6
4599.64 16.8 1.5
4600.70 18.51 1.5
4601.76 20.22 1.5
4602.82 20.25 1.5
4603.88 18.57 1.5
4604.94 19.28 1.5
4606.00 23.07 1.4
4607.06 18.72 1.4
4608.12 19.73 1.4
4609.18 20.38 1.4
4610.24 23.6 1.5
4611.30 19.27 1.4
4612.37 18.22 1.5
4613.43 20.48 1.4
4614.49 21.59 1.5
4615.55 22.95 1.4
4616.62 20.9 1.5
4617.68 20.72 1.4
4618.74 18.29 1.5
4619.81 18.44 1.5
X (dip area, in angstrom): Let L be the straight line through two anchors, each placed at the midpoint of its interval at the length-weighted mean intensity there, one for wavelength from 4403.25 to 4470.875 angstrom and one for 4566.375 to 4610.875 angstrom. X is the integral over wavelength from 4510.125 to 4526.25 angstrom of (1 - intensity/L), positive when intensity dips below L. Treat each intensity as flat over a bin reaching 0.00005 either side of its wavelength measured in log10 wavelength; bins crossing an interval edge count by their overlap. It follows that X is -1.6 angstrom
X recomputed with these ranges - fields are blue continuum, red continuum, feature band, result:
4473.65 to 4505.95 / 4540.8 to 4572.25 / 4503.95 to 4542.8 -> 0.30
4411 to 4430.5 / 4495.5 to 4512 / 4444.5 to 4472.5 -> 2.59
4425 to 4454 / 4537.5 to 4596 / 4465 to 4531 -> -2.87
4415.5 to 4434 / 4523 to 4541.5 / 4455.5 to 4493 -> -1.25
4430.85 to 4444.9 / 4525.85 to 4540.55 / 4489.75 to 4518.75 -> -3.41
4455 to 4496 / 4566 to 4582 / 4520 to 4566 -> 0.60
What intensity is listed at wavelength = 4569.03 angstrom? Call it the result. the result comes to 19.81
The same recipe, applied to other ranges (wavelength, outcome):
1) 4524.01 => 19.22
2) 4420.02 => 19.43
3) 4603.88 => 18.57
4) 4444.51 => 15.08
